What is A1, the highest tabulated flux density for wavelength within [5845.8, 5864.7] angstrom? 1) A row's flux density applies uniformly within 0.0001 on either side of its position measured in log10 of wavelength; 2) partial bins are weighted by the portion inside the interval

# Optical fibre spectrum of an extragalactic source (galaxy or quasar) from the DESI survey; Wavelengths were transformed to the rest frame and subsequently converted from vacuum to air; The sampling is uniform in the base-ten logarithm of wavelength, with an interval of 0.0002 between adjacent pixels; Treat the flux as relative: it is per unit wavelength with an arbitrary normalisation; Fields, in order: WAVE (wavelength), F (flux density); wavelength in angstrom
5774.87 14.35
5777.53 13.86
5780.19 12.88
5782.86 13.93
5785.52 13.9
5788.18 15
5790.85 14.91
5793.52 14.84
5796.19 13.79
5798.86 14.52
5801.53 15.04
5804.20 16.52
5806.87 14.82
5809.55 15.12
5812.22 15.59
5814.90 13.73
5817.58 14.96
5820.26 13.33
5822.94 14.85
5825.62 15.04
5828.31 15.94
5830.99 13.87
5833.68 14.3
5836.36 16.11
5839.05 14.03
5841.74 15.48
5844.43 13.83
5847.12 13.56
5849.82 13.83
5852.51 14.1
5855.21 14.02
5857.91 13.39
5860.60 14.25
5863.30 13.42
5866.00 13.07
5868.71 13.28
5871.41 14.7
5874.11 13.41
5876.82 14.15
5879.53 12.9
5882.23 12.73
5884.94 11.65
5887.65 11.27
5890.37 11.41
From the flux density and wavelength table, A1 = 14.25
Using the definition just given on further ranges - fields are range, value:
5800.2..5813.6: 16.52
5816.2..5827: 15.04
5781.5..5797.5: 15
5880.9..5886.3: 12.73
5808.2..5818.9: 15.59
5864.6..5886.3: 14.7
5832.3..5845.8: 16.11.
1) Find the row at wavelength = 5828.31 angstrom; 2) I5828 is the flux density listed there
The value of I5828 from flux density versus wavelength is 15.94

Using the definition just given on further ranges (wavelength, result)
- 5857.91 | 13.39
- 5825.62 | 15.04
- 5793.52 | 14.84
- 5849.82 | 13.83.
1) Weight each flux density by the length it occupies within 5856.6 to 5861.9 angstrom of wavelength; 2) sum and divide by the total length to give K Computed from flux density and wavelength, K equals 13.8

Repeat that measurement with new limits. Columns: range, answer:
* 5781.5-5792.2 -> 14.4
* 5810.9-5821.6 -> 14.4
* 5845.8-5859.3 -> 13.8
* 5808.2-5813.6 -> 15.3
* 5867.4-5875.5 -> 13.8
